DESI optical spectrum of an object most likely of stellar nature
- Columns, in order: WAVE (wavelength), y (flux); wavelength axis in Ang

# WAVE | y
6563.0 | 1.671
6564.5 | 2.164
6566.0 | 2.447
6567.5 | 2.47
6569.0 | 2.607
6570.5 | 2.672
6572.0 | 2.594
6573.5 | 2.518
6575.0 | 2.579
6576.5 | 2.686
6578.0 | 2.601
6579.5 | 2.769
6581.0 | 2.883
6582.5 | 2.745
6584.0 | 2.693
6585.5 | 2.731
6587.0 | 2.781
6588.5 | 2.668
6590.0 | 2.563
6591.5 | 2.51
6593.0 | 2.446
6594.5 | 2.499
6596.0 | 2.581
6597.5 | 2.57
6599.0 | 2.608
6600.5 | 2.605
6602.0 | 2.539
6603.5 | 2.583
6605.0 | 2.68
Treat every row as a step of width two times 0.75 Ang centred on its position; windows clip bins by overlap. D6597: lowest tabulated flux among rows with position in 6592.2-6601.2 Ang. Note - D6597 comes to 2.446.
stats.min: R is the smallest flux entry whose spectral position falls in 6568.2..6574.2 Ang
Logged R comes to 2.518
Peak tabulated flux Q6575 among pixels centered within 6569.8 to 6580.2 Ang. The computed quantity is 2.769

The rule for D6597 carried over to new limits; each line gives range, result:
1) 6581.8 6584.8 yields 2.693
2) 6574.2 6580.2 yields 2.579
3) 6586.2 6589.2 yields 2.668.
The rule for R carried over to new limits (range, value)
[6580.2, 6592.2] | 2.51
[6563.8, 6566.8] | 2.164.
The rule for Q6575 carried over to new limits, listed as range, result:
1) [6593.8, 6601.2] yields 2.608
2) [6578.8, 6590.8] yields 2.883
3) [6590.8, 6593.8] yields 2.51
